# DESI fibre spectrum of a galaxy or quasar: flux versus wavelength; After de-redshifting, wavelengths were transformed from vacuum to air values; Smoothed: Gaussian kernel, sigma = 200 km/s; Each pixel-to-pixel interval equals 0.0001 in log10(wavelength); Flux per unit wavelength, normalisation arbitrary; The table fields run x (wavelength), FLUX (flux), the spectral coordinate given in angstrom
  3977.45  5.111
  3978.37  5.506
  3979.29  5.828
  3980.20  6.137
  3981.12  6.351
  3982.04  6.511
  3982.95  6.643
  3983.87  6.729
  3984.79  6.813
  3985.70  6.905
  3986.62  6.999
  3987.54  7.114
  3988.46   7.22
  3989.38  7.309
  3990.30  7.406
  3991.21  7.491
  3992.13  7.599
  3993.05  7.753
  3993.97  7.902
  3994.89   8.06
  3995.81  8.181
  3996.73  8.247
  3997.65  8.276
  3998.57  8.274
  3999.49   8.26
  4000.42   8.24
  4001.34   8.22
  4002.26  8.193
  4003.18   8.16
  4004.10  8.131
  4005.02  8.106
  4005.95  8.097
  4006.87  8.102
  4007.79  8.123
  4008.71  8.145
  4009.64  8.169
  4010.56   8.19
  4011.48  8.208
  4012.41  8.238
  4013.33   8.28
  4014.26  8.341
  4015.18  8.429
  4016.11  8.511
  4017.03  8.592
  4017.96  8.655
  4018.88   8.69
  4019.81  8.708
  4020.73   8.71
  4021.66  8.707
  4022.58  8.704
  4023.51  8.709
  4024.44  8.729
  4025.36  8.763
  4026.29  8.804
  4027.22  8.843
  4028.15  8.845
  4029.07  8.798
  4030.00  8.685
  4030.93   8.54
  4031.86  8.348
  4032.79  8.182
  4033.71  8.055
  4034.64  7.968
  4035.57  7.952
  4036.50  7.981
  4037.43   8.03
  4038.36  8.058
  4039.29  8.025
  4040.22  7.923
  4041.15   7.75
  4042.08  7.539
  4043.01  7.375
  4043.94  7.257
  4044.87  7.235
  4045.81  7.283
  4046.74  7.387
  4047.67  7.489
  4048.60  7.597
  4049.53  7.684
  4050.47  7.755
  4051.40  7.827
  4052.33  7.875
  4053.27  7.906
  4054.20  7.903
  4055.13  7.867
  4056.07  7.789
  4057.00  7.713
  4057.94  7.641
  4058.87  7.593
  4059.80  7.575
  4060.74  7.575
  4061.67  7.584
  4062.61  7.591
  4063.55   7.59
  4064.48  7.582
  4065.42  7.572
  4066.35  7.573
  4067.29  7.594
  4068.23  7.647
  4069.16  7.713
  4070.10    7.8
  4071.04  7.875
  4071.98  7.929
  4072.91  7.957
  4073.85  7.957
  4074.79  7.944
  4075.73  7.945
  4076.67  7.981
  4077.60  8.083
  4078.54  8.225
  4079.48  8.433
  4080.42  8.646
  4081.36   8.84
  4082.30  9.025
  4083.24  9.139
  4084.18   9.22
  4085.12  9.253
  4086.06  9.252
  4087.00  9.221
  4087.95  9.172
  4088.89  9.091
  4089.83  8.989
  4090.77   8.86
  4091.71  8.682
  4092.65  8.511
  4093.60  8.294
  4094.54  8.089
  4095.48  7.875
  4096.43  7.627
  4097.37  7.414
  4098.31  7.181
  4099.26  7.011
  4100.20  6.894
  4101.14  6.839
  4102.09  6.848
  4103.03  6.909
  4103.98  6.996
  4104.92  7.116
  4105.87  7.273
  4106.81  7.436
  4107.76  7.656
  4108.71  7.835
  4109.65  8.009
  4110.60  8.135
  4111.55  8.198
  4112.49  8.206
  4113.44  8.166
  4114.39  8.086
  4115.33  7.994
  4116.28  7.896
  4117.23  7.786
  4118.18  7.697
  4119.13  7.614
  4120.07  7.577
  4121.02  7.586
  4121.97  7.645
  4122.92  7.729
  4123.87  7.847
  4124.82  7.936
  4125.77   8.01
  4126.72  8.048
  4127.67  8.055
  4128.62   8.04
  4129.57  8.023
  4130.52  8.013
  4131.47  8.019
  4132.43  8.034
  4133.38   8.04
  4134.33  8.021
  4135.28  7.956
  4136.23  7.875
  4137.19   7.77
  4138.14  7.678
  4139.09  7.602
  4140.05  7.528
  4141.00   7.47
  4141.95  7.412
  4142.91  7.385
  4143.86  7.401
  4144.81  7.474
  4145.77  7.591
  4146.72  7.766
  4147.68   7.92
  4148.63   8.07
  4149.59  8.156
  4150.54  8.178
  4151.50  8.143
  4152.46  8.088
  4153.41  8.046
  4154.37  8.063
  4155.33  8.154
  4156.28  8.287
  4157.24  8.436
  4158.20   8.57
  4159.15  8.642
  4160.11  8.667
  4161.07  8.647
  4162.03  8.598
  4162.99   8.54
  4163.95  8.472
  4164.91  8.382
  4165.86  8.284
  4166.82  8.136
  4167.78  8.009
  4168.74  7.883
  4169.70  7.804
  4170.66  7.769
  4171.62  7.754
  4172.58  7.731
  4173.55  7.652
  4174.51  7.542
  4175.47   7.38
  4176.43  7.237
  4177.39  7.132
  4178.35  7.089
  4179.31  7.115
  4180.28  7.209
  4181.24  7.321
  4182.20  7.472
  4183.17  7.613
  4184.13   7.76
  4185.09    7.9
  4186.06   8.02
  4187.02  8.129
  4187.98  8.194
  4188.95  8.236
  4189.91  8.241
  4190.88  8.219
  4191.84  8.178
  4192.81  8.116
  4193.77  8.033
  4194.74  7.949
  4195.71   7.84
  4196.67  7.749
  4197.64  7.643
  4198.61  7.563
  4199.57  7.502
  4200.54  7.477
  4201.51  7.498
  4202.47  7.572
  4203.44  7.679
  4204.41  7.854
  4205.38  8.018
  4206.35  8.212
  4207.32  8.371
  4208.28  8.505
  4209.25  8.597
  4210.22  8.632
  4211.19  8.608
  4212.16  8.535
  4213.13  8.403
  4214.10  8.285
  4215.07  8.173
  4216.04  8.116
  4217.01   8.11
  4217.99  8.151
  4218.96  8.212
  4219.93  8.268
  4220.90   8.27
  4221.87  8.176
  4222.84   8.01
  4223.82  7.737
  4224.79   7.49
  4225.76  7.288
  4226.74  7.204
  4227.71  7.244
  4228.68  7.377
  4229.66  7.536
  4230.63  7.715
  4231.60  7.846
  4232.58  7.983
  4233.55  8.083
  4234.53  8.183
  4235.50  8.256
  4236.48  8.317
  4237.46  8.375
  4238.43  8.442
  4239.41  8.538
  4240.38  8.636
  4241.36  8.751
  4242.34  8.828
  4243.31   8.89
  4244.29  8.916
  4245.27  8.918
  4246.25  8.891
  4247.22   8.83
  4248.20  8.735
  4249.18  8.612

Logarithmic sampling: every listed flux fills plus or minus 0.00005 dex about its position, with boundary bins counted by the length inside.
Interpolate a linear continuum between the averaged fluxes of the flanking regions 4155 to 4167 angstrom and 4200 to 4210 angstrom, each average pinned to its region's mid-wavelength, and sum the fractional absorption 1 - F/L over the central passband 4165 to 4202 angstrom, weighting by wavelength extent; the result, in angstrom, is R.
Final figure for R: 2.1 angstrom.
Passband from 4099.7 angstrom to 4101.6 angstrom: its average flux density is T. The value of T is 6.9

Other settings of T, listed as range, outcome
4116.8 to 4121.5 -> 7.66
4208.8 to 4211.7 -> 8.61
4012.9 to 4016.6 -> 8.39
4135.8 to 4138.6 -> 7.76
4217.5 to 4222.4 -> 8.22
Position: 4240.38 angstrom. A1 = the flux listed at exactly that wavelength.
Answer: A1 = 8.636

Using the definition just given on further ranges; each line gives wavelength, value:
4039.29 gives 8.025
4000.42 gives 8.24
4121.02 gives 7.586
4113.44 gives 8.166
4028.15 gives 8.845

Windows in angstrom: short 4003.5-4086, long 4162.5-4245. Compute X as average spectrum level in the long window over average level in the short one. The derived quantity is 0.98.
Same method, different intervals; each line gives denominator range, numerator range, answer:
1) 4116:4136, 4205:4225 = 1.05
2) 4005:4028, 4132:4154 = 0.92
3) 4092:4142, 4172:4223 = 1.02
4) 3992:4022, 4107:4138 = 0.96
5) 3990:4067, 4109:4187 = 0.98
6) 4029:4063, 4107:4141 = 1.01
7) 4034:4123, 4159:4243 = 1.01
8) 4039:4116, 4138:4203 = 1.00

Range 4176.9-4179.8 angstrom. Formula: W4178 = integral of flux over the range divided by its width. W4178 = 7.11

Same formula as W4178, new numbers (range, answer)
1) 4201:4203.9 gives 7.59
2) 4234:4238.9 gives 8.31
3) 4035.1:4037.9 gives 7.98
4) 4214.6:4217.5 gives 8.12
